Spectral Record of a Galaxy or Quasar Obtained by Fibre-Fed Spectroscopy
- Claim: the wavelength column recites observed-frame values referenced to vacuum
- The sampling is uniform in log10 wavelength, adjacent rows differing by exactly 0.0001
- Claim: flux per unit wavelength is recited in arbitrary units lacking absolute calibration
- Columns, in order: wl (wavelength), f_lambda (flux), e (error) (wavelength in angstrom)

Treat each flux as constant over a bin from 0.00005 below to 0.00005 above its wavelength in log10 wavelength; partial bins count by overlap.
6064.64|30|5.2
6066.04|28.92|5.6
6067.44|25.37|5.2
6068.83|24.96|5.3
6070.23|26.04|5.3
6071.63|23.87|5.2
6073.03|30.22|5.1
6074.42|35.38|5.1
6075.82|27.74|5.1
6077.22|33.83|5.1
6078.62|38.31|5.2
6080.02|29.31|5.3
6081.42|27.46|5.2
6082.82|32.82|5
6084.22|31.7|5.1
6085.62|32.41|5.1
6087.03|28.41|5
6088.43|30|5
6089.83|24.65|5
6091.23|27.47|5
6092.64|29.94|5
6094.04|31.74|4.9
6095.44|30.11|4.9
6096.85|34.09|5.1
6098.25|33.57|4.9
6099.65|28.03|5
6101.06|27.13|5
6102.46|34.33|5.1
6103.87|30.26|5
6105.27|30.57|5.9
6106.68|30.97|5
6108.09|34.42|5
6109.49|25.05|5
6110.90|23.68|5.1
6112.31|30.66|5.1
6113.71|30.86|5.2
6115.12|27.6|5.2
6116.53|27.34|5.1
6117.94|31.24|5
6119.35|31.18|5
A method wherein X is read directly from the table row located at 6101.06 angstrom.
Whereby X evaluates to 27.13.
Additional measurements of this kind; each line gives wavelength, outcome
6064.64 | 30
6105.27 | 30.57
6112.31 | 30.66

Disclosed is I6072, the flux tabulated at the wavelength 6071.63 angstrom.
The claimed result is 23.87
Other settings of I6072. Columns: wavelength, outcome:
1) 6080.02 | 29.31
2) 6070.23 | 26.04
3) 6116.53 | 27.34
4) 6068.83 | 24.96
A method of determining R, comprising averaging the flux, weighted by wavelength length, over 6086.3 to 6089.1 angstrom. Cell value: 29.1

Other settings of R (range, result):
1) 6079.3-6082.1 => 28.5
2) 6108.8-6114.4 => 27.6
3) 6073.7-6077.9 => 32.3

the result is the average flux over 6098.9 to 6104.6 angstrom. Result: 30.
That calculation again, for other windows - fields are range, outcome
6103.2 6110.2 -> 30.3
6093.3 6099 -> 32.4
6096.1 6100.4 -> 31.8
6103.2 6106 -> 30.4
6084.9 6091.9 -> 28.6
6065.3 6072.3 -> 25.8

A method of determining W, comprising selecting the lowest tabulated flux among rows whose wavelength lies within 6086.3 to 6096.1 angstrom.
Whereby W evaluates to 24.65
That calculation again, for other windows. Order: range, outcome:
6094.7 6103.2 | 27.13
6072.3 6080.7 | 27.74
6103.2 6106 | 30.26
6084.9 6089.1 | 28.41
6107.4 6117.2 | 23.68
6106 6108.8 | 30.97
